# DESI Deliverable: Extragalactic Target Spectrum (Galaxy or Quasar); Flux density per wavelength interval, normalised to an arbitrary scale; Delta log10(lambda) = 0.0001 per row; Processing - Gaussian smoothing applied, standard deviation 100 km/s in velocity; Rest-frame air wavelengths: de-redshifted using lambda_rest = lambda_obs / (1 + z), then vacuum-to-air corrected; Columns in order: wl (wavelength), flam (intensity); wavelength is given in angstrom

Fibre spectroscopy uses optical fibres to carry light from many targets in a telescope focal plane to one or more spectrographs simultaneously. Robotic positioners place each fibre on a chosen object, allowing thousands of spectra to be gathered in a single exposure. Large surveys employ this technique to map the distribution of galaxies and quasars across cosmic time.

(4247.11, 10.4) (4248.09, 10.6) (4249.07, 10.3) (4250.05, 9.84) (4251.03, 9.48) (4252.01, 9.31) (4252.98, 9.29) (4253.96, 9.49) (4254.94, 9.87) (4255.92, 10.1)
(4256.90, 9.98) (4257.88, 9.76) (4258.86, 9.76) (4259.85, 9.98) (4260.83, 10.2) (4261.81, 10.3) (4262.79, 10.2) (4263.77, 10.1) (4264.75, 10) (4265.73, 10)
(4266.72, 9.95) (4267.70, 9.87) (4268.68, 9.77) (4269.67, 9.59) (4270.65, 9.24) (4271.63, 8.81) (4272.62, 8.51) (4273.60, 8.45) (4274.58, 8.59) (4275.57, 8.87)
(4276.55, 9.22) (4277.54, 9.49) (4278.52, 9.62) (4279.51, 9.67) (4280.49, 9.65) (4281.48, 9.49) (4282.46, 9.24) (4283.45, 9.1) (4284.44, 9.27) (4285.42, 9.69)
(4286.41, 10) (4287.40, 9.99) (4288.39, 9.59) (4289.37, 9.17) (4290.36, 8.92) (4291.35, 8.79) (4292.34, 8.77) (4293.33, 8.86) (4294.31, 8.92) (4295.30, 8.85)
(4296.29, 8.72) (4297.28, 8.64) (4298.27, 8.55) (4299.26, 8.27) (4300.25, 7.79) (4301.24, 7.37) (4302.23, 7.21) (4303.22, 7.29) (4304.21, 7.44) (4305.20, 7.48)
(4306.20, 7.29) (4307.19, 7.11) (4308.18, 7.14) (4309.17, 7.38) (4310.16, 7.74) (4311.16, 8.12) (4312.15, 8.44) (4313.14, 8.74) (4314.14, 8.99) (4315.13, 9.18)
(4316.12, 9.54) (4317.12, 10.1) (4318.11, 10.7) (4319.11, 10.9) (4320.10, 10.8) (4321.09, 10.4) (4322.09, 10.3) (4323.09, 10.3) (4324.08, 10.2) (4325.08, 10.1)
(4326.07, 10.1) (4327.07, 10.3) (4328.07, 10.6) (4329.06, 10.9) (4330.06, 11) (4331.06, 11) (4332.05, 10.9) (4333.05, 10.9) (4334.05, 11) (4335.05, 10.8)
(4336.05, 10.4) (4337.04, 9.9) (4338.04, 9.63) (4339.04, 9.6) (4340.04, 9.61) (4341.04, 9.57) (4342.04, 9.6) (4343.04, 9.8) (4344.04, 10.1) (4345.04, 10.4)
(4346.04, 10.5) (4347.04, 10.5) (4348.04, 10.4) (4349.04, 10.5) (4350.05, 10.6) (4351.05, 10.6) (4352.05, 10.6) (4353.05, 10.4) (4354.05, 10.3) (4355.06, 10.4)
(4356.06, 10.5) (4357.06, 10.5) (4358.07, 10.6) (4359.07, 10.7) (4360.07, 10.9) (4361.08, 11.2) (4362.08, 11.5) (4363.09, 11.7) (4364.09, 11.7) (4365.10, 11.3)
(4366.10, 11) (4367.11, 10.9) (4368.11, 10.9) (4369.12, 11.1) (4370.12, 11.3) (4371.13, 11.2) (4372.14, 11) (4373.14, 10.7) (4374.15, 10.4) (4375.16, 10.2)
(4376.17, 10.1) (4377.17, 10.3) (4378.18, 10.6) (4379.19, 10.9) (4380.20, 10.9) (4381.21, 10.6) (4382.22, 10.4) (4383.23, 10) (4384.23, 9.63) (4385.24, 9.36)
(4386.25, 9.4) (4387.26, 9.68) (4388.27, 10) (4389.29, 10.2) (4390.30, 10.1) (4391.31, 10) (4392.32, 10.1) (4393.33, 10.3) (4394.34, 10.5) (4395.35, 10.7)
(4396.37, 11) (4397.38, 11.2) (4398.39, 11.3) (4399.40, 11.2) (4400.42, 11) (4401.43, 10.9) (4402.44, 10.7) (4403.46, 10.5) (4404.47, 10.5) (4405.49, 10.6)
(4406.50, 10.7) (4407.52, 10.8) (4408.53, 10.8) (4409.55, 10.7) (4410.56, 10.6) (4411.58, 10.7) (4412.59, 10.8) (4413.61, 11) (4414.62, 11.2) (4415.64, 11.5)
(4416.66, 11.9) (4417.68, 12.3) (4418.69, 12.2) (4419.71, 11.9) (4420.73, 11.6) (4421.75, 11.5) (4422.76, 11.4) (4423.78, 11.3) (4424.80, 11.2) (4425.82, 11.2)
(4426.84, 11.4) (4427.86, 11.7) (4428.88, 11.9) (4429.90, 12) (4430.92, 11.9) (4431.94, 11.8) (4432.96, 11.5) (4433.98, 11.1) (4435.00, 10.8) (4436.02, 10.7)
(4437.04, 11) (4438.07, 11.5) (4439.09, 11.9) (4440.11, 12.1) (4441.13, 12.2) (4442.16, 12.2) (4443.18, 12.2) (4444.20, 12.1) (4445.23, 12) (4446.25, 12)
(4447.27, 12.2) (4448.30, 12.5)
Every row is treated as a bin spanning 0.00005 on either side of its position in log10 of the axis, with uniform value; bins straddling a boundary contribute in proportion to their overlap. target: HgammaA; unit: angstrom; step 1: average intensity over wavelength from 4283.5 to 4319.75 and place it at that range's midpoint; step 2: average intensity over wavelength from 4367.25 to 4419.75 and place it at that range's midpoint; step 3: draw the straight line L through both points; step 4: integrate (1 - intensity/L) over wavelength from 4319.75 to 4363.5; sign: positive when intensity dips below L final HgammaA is -4.3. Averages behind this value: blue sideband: 8.65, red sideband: 10.7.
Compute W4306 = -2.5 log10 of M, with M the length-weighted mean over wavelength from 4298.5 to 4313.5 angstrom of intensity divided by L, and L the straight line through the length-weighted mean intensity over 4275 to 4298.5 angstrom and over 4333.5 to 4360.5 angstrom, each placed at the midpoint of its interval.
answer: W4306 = 0.241 mag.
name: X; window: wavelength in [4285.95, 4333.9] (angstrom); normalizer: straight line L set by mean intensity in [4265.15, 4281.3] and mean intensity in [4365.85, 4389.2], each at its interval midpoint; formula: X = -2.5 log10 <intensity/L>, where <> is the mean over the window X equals 0.06 mag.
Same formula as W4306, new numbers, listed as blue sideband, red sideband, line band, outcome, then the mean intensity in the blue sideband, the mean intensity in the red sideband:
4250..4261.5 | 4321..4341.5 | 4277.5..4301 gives 0.10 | 9.76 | 10.4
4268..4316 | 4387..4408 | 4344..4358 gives -0.08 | 8.7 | 10.6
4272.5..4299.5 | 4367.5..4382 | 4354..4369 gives -0.05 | 9.12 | 10.7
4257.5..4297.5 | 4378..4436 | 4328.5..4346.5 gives -0.02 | 9.41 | 10.9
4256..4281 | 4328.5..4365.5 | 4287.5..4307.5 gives 0.20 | 9.59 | 10.6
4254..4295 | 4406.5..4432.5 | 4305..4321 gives 0.14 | 9.49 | 11.4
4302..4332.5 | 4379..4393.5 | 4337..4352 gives -0.05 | 9.3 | 10.1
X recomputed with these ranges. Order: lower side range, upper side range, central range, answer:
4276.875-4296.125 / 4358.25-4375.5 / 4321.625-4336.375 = -0.04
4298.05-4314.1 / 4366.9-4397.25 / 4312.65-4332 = -0.23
